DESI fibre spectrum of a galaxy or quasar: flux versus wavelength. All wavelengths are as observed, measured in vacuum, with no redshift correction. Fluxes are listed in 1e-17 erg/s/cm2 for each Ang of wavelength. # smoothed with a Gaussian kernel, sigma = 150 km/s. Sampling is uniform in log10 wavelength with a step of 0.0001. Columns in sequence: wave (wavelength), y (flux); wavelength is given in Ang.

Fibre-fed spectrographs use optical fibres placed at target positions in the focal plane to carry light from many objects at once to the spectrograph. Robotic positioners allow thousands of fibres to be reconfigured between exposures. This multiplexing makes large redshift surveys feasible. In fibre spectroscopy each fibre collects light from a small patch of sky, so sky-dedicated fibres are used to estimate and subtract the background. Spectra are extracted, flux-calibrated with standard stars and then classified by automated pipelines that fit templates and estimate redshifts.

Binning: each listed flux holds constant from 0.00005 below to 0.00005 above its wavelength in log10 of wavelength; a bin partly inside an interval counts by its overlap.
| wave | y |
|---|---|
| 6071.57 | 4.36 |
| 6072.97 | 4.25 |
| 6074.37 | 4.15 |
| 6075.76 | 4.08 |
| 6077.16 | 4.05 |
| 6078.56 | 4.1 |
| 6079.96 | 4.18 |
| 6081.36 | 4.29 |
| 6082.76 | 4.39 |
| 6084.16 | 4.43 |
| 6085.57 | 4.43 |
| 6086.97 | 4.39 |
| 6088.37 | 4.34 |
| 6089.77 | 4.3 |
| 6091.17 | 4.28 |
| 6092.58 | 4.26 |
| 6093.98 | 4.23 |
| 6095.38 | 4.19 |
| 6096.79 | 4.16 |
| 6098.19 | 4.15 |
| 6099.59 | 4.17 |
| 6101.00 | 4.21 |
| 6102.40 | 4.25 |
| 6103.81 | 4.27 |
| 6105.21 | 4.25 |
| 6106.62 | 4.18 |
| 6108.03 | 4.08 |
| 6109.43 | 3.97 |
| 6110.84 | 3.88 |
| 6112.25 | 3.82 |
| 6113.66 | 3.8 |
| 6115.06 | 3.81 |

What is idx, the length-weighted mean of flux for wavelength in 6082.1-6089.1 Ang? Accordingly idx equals 4.39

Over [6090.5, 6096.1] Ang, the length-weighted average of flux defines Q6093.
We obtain 4.23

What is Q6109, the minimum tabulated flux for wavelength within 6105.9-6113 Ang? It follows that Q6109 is 3.82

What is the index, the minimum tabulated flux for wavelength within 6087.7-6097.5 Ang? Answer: 4.16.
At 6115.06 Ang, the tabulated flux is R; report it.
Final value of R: 3.81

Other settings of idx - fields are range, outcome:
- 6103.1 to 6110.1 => 4.15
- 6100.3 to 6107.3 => 4.23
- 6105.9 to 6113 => 3.98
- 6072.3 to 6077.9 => 4.14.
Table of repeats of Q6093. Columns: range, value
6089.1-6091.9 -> 4.28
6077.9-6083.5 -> 4.24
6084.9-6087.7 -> 4.41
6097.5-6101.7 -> 4.18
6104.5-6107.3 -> 4.22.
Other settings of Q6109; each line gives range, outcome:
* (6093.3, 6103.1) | 4.15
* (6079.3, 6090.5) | 4.18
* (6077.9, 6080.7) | 4.1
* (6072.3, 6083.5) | 4.05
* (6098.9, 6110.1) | 3.97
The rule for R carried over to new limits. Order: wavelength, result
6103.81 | 4.27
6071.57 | 4.36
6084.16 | 4.43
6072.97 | 4.25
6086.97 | 4.39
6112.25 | 3.82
